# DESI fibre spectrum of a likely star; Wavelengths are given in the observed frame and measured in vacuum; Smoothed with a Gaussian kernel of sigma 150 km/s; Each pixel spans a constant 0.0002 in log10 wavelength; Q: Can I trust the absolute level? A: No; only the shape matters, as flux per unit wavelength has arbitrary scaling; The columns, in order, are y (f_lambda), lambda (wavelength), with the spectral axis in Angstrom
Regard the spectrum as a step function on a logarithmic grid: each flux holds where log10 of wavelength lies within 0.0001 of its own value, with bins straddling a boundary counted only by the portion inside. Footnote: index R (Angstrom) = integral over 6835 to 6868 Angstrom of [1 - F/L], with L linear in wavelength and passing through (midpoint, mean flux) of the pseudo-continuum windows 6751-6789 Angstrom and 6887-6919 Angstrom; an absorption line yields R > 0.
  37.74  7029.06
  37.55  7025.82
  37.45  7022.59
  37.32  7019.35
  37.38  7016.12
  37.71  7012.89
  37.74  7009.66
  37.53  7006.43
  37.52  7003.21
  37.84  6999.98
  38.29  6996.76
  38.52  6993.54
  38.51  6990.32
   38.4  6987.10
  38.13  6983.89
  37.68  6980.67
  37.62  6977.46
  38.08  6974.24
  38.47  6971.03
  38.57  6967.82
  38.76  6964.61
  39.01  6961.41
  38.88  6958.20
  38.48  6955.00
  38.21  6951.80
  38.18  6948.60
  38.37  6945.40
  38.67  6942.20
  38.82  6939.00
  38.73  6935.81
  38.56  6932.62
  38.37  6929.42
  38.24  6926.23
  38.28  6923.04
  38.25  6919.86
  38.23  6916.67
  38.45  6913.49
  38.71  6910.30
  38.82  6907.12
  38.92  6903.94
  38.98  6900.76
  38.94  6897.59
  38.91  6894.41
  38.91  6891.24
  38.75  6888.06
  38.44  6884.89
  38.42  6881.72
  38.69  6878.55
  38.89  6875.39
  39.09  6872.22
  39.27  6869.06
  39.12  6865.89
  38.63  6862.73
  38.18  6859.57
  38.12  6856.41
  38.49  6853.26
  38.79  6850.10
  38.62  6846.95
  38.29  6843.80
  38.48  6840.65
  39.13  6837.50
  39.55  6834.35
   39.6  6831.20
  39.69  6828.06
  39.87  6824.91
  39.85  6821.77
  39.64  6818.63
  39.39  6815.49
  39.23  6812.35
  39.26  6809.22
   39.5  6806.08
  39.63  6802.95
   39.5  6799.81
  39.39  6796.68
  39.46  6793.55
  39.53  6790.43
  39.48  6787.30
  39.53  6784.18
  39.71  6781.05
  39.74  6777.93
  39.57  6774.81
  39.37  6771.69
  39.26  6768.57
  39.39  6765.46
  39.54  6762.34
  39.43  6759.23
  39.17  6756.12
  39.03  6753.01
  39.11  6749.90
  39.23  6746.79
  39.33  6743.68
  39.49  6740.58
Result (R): 0.3 Angstrom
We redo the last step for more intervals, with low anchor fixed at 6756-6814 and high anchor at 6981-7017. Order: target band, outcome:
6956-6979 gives -0.2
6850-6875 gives 0.1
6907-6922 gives 0.0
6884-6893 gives 0.0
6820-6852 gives -0.1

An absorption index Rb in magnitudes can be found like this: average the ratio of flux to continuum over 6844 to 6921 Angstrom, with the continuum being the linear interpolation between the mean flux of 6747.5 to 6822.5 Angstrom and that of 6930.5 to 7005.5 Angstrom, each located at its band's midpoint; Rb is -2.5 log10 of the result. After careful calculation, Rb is 0.005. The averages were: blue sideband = 39.4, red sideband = 38.4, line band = 38.7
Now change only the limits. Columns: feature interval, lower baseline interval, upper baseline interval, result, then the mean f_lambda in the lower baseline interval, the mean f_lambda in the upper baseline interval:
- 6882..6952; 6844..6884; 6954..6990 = 0.00 mag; 38.7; 38.4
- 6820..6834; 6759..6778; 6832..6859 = -0.02 mag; 39.5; 38.7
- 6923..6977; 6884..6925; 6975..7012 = -0.01 mag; 38.7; 38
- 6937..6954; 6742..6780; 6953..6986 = 0.00 mag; 39.4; 38.4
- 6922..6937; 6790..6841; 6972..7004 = 0.00 mag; 39.5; 38.1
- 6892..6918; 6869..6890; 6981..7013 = 0.00 mag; 38.8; 38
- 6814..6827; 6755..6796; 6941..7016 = -0.01 mag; 39.5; 38.2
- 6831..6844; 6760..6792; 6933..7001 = 0.00 mag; 39.5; 38.4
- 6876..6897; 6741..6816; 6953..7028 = 0.00 mag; 39.4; 38.1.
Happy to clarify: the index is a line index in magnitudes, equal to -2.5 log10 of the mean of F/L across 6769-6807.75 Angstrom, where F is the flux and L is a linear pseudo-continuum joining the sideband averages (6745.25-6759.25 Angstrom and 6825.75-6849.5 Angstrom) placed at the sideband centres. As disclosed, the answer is -0.011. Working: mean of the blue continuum 39.2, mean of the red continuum 39.1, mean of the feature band 39.5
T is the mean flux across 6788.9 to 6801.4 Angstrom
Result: 39.5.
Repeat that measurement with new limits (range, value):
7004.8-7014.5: 37.7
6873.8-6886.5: 38.6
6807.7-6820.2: 39.4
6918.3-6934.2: 38.3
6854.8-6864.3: 38.3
